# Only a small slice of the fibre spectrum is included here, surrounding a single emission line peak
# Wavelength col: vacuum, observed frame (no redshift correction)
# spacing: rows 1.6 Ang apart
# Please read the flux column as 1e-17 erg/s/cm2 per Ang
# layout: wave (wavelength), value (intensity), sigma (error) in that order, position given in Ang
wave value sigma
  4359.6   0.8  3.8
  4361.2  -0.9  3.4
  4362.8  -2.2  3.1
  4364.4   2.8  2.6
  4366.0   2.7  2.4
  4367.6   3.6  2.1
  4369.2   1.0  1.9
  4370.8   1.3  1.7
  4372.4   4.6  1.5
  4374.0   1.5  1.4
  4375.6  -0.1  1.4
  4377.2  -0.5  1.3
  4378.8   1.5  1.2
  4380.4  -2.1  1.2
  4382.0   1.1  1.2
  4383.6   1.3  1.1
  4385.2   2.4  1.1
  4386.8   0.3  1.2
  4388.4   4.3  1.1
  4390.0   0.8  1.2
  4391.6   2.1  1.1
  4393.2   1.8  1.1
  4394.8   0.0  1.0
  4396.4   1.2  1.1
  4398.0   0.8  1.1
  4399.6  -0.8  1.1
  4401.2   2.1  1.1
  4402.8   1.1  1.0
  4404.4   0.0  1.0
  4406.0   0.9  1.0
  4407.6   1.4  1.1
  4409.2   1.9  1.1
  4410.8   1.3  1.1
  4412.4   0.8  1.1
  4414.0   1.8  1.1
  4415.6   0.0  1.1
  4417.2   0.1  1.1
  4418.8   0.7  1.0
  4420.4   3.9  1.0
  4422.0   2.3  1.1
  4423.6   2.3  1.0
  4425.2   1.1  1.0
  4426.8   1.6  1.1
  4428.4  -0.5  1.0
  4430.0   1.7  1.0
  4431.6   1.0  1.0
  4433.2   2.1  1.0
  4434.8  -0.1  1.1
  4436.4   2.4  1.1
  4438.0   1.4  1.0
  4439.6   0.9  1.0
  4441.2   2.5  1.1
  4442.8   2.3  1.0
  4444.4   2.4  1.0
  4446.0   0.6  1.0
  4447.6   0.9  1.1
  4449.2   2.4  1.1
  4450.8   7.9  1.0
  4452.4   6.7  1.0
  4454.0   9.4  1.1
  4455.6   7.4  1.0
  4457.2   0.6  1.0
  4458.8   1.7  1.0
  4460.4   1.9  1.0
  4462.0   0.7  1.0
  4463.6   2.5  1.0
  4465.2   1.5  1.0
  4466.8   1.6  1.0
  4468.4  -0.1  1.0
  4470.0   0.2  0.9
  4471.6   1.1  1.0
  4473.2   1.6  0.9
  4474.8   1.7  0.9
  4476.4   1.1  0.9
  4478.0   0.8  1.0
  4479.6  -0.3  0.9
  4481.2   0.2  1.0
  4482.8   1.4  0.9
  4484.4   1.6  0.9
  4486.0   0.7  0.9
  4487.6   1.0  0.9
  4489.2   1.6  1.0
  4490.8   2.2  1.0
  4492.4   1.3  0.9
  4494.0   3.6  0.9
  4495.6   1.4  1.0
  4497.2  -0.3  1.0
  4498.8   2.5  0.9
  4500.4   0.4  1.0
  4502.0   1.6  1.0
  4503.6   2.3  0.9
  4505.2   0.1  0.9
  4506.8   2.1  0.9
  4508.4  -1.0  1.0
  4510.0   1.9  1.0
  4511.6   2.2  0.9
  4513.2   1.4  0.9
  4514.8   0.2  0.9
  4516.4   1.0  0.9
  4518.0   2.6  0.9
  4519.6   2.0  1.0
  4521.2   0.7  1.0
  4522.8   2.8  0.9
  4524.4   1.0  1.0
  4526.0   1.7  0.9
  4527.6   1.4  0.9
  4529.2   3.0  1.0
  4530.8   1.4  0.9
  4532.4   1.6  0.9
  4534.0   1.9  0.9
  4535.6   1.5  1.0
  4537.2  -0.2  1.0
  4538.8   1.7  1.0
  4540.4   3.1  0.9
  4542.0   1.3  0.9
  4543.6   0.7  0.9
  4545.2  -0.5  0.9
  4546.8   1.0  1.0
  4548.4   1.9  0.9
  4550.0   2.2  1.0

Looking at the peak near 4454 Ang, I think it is [O II] 3727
